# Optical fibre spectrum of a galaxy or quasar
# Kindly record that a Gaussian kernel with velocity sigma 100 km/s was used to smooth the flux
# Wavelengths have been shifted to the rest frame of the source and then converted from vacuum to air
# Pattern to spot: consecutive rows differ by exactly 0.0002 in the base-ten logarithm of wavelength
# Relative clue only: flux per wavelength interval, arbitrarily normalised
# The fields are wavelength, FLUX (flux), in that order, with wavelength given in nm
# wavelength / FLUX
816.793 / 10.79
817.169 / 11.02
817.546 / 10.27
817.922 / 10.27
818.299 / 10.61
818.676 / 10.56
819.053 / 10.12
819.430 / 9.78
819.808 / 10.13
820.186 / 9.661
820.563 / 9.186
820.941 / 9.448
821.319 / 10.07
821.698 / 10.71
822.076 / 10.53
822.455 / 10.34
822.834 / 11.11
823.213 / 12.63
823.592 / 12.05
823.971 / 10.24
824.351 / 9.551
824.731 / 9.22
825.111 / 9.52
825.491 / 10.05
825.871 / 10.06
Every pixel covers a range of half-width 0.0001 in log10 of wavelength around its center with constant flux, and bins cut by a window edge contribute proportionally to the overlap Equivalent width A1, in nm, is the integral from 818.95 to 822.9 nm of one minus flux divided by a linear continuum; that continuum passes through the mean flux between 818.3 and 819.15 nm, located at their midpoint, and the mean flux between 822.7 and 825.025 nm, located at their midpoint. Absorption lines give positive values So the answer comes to 0.184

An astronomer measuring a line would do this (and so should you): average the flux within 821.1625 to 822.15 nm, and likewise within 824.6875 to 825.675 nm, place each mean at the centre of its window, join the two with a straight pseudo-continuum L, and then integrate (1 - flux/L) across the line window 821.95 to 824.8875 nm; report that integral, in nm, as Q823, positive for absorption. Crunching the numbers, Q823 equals -0.20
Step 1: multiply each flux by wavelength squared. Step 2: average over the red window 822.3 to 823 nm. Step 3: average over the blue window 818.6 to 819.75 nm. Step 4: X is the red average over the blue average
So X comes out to 1.07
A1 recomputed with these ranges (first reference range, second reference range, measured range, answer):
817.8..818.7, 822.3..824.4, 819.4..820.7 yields 0.12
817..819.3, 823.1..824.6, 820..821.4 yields 0.15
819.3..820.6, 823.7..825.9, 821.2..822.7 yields -0.10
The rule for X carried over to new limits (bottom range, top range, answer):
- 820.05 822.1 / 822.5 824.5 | 1.13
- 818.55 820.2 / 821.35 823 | 1.06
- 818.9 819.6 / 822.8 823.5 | 1.22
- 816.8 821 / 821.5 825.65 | 1.05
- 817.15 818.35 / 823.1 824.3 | 1.10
